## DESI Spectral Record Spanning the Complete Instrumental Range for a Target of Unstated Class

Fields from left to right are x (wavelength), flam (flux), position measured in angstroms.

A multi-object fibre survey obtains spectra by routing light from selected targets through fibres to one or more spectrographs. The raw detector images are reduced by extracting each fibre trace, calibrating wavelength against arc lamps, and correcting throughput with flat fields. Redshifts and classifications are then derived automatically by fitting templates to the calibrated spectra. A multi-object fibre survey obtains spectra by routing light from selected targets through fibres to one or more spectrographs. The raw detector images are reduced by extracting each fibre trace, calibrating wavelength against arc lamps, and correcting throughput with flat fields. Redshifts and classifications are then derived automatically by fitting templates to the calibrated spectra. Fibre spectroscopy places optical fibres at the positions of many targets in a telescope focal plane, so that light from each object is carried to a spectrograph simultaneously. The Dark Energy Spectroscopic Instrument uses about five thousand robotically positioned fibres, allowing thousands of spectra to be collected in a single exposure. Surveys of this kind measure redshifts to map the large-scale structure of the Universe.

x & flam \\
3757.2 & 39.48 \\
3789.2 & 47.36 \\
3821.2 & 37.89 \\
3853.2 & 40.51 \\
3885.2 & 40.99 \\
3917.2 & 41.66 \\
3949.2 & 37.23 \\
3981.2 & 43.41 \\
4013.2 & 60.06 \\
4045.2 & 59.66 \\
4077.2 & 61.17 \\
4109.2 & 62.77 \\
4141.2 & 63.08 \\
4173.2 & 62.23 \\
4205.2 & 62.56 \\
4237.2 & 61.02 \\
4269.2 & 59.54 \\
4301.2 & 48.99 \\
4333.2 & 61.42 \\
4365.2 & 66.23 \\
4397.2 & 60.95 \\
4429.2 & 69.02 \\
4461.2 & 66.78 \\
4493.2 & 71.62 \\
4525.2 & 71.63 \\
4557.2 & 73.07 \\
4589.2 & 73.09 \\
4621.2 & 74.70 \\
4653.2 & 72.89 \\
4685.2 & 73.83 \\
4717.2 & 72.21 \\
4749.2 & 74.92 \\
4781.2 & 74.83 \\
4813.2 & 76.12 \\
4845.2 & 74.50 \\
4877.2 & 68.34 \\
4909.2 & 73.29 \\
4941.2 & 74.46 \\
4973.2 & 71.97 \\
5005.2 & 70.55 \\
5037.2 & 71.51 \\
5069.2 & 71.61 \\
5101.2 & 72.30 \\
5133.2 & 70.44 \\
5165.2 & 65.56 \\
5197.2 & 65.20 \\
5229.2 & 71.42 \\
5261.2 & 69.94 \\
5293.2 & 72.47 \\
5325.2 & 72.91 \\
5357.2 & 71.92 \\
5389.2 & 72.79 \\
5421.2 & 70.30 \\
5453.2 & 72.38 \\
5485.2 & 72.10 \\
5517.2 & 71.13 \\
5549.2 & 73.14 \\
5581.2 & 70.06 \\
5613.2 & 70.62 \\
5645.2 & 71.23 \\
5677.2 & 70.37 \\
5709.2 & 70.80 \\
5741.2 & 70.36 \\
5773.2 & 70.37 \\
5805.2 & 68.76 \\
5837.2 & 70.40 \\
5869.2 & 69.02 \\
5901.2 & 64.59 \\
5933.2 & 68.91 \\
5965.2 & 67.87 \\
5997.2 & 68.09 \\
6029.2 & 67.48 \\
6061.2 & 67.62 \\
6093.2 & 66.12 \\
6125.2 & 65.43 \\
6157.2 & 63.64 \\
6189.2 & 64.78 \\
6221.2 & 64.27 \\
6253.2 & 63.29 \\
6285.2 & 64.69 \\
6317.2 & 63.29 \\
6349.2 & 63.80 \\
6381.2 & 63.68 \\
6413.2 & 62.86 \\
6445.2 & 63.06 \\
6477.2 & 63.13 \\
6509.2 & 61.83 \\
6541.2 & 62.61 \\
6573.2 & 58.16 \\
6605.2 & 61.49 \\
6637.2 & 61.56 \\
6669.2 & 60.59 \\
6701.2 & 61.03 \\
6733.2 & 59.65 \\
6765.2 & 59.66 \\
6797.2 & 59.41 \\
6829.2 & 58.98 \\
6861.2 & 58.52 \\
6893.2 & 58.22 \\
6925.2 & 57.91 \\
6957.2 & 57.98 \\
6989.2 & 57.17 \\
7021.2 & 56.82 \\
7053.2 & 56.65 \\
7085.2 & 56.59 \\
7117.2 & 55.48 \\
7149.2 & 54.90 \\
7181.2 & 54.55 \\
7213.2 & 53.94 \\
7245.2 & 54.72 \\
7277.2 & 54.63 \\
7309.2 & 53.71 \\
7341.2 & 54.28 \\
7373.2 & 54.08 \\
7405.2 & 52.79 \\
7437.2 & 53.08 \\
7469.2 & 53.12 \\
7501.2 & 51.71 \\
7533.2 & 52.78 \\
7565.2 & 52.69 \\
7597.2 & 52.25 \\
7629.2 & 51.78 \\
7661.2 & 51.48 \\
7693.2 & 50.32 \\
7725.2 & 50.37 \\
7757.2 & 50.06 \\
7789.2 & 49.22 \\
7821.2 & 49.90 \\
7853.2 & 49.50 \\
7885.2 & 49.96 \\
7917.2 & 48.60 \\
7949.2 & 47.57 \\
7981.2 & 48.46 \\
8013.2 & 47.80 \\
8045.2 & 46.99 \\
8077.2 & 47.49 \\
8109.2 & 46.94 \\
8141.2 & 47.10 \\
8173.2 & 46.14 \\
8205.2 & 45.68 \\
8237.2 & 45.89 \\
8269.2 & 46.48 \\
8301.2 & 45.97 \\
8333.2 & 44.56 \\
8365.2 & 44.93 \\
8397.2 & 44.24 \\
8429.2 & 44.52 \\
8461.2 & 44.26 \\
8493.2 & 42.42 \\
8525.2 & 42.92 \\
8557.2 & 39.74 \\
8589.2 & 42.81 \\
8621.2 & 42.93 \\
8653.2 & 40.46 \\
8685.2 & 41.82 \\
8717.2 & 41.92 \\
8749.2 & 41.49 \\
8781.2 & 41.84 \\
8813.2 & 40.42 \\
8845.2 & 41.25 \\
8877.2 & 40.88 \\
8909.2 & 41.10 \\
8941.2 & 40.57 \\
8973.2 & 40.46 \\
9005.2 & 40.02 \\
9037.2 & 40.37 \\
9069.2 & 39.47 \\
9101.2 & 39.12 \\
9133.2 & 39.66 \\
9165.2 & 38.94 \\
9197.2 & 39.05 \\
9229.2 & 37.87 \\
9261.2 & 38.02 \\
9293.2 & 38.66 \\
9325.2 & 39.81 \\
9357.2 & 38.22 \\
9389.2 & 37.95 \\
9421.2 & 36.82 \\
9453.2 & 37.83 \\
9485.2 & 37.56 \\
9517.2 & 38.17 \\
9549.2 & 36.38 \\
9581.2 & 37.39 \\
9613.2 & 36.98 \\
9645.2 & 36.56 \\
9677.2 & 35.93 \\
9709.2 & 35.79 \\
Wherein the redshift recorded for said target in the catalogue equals 0.00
